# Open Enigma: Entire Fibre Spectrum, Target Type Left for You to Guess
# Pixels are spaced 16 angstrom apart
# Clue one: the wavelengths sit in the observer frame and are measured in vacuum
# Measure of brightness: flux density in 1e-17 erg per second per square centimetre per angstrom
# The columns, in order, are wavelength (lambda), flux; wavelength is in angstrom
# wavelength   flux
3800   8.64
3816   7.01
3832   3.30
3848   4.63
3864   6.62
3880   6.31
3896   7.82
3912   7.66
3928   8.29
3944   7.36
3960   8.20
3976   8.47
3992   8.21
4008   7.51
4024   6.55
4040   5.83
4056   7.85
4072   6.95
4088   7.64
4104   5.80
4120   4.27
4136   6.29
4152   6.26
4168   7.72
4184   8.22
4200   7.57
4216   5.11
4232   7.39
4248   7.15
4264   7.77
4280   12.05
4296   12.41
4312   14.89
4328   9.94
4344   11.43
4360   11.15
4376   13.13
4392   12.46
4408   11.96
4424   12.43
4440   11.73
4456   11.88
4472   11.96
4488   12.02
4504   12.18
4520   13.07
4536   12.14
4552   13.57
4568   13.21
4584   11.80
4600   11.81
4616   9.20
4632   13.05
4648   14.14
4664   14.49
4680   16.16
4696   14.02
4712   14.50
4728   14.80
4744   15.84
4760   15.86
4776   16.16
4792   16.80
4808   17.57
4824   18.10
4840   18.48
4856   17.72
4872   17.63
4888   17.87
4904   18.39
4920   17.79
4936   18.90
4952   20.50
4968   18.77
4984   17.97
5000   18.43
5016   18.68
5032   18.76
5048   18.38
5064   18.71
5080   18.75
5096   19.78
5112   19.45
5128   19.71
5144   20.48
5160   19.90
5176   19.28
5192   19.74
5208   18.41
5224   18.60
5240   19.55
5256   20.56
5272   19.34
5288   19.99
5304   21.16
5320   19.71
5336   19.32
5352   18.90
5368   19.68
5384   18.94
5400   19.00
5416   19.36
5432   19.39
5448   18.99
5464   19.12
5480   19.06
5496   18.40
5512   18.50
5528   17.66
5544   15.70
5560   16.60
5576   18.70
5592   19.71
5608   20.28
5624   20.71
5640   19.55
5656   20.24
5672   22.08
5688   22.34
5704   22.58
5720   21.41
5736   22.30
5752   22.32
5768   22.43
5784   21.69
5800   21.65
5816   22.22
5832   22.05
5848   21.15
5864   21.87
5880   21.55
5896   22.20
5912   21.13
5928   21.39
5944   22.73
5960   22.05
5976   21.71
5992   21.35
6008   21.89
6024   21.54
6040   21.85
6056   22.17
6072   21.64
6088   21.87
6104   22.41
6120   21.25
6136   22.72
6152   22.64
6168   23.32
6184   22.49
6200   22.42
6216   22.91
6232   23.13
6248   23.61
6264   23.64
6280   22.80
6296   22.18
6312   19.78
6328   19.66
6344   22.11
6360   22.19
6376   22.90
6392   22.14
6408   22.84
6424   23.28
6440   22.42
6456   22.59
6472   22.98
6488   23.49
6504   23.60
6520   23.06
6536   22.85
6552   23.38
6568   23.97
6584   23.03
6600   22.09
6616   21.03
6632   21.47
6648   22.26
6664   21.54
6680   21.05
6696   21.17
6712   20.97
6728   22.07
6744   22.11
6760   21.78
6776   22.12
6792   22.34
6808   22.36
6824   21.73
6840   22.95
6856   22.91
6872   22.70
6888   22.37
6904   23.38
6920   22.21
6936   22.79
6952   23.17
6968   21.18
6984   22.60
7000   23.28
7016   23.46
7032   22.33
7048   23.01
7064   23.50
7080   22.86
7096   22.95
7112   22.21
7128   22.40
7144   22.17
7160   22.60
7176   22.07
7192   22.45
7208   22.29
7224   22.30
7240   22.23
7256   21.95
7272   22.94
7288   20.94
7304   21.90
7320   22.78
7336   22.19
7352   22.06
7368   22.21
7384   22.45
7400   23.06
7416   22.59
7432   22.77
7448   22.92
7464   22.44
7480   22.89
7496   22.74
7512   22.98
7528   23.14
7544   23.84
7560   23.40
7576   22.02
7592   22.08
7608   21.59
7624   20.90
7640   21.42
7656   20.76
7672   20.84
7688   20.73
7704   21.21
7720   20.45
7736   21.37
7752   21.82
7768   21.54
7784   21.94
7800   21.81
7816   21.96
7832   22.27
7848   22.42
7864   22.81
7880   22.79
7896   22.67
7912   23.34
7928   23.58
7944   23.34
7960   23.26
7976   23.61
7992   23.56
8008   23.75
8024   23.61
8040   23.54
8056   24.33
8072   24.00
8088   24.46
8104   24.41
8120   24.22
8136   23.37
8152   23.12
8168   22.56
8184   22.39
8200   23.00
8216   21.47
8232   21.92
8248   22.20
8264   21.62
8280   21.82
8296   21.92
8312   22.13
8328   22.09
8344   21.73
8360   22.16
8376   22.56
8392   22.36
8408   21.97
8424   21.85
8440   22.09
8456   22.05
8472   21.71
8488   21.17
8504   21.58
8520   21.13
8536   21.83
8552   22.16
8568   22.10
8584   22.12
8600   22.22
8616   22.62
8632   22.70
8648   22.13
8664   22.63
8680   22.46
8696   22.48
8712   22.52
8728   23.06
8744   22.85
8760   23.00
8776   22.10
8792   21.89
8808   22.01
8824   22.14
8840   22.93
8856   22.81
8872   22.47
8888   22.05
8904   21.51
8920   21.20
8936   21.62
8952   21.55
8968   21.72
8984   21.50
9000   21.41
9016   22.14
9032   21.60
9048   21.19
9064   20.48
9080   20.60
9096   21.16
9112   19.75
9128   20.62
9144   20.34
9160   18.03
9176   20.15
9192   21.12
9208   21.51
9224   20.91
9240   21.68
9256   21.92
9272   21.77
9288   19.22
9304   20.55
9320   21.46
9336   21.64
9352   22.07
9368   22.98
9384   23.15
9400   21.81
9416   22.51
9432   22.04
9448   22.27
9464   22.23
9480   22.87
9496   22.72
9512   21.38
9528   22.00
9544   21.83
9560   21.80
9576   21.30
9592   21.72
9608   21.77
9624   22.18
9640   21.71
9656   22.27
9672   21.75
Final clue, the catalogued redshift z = 0.07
